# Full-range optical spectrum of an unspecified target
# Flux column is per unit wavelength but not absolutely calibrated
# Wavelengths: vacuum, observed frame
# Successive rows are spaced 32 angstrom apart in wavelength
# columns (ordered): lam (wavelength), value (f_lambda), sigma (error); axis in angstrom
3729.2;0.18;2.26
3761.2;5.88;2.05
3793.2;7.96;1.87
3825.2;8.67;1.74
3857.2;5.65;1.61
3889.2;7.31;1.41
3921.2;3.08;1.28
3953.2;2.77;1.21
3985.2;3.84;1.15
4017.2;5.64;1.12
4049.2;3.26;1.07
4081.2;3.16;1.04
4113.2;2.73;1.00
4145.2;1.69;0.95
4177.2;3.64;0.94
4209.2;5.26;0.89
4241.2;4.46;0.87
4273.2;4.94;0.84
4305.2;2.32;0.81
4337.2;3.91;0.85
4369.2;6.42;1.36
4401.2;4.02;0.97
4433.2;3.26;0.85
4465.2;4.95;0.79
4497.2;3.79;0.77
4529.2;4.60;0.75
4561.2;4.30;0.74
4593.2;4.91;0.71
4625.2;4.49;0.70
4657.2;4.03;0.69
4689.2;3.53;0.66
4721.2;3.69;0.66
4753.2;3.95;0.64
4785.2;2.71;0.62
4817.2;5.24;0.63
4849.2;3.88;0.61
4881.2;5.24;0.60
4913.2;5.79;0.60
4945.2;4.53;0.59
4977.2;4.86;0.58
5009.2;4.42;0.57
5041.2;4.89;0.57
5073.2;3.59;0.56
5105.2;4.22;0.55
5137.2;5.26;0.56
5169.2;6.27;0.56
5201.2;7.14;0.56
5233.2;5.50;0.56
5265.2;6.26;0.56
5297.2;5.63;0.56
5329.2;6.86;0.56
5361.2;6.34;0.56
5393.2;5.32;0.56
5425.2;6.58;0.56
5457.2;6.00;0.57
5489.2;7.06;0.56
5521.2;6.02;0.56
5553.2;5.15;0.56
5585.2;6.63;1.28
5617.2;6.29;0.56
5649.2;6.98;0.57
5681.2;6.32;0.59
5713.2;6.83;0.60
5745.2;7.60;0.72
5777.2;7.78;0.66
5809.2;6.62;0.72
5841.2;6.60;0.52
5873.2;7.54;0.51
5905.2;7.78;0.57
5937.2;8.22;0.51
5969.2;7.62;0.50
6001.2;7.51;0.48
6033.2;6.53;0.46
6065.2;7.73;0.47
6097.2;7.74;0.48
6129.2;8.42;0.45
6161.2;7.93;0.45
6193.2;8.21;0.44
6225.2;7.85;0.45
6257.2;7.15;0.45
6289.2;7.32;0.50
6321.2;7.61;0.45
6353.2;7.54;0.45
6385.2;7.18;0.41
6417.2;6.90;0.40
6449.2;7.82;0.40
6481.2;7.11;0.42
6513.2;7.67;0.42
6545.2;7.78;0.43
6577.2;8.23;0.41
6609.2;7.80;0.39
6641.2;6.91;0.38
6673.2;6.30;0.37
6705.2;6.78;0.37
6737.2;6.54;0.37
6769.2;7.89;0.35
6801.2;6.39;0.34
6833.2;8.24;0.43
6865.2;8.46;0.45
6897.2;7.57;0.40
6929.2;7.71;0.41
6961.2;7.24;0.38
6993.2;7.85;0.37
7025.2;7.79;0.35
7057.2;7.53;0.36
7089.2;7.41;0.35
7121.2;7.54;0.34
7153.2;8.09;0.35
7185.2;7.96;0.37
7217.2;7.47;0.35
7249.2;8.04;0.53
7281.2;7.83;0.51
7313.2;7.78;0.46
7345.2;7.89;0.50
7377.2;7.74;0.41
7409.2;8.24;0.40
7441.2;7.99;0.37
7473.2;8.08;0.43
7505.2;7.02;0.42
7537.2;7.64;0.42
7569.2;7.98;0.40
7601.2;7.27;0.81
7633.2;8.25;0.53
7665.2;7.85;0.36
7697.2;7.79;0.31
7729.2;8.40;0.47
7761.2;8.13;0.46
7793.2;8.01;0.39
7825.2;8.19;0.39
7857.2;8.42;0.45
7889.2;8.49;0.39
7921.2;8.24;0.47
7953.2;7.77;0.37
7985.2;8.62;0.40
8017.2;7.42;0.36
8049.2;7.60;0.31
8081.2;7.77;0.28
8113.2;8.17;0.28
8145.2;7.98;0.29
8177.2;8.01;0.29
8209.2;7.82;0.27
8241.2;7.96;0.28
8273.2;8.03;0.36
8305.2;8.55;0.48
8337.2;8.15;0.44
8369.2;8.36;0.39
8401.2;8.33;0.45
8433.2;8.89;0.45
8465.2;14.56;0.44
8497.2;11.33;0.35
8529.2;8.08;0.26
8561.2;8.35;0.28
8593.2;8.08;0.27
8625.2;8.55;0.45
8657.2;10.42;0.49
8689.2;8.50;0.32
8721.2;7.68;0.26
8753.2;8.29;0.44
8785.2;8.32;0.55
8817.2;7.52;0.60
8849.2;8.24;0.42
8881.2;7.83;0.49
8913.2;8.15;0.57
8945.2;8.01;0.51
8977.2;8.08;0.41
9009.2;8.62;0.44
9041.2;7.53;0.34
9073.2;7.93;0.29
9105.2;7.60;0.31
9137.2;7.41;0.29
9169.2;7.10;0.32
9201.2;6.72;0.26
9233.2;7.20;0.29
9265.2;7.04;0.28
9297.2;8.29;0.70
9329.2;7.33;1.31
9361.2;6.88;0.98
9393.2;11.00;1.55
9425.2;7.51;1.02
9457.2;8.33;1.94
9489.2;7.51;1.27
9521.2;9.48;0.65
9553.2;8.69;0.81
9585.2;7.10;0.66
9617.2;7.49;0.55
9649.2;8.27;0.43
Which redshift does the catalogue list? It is 0.29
